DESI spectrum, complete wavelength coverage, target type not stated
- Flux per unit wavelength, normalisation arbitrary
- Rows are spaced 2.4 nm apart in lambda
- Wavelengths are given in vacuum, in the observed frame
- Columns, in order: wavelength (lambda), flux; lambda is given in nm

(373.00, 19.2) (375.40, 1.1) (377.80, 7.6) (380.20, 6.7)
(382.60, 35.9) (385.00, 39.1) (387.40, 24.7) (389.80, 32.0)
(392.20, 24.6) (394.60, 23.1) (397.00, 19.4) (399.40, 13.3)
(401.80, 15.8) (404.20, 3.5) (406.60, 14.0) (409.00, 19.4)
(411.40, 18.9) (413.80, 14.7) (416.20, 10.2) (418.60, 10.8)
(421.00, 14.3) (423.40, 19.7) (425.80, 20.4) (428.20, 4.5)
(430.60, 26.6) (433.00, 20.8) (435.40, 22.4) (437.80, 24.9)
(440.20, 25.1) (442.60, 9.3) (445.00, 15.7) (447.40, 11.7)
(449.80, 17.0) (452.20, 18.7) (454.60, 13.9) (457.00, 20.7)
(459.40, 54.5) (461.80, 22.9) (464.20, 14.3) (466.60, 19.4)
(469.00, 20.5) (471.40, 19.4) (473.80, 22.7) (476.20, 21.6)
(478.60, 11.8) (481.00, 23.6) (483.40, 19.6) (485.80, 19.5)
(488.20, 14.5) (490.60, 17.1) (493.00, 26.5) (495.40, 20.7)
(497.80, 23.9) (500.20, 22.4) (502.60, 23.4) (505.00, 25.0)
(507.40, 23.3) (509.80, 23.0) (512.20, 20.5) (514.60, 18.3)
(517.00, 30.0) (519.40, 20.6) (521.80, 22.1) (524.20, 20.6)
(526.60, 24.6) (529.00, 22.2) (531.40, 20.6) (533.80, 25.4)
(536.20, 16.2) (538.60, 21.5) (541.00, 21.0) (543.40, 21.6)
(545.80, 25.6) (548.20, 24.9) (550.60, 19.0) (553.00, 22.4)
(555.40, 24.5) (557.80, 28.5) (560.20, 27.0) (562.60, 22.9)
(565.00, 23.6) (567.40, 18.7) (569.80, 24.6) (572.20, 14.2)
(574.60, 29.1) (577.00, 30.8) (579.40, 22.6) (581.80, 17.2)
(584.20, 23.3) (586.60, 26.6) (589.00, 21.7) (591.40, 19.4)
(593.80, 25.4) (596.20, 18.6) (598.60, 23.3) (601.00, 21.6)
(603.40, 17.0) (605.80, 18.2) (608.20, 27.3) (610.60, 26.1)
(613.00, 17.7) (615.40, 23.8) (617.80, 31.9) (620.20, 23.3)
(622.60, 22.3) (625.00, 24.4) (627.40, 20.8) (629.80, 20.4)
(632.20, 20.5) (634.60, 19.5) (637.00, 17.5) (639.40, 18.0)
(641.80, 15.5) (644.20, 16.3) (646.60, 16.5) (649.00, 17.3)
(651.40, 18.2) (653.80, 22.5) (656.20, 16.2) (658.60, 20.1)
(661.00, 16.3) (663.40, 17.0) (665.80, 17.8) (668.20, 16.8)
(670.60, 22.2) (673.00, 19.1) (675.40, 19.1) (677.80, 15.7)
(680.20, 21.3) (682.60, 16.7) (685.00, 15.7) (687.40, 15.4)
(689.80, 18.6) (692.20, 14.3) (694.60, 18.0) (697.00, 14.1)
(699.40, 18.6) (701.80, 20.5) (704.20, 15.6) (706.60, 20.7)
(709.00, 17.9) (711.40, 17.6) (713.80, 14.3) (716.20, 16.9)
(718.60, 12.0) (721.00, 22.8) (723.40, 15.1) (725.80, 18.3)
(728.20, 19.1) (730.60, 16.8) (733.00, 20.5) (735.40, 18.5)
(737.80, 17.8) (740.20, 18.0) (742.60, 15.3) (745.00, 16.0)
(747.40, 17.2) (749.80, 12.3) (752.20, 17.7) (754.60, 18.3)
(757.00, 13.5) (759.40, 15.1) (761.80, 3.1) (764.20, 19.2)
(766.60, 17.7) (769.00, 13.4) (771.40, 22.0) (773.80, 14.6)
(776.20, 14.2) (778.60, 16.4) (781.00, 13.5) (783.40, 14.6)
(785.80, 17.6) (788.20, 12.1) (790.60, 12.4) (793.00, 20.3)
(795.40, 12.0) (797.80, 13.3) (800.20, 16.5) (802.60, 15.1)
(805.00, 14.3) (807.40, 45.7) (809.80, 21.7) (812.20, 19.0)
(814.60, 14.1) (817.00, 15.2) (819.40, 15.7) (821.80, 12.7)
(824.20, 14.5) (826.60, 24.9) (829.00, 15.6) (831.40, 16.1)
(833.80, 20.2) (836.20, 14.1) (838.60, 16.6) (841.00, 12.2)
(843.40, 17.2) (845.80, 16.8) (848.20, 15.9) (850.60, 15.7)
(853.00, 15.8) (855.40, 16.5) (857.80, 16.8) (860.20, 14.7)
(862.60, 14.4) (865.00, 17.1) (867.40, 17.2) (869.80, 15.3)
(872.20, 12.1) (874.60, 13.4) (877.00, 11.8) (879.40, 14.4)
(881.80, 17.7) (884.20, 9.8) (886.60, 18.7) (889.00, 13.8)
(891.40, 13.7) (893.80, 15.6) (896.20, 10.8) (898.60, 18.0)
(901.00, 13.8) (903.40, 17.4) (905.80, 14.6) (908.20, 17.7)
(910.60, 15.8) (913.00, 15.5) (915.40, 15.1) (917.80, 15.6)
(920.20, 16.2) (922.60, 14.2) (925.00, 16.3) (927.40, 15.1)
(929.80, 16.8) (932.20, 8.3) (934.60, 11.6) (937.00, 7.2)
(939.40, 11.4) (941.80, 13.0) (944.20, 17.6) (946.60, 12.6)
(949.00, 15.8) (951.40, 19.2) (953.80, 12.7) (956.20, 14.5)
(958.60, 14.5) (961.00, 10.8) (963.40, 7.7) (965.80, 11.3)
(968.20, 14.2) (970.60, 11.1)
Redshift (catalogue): 0.231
